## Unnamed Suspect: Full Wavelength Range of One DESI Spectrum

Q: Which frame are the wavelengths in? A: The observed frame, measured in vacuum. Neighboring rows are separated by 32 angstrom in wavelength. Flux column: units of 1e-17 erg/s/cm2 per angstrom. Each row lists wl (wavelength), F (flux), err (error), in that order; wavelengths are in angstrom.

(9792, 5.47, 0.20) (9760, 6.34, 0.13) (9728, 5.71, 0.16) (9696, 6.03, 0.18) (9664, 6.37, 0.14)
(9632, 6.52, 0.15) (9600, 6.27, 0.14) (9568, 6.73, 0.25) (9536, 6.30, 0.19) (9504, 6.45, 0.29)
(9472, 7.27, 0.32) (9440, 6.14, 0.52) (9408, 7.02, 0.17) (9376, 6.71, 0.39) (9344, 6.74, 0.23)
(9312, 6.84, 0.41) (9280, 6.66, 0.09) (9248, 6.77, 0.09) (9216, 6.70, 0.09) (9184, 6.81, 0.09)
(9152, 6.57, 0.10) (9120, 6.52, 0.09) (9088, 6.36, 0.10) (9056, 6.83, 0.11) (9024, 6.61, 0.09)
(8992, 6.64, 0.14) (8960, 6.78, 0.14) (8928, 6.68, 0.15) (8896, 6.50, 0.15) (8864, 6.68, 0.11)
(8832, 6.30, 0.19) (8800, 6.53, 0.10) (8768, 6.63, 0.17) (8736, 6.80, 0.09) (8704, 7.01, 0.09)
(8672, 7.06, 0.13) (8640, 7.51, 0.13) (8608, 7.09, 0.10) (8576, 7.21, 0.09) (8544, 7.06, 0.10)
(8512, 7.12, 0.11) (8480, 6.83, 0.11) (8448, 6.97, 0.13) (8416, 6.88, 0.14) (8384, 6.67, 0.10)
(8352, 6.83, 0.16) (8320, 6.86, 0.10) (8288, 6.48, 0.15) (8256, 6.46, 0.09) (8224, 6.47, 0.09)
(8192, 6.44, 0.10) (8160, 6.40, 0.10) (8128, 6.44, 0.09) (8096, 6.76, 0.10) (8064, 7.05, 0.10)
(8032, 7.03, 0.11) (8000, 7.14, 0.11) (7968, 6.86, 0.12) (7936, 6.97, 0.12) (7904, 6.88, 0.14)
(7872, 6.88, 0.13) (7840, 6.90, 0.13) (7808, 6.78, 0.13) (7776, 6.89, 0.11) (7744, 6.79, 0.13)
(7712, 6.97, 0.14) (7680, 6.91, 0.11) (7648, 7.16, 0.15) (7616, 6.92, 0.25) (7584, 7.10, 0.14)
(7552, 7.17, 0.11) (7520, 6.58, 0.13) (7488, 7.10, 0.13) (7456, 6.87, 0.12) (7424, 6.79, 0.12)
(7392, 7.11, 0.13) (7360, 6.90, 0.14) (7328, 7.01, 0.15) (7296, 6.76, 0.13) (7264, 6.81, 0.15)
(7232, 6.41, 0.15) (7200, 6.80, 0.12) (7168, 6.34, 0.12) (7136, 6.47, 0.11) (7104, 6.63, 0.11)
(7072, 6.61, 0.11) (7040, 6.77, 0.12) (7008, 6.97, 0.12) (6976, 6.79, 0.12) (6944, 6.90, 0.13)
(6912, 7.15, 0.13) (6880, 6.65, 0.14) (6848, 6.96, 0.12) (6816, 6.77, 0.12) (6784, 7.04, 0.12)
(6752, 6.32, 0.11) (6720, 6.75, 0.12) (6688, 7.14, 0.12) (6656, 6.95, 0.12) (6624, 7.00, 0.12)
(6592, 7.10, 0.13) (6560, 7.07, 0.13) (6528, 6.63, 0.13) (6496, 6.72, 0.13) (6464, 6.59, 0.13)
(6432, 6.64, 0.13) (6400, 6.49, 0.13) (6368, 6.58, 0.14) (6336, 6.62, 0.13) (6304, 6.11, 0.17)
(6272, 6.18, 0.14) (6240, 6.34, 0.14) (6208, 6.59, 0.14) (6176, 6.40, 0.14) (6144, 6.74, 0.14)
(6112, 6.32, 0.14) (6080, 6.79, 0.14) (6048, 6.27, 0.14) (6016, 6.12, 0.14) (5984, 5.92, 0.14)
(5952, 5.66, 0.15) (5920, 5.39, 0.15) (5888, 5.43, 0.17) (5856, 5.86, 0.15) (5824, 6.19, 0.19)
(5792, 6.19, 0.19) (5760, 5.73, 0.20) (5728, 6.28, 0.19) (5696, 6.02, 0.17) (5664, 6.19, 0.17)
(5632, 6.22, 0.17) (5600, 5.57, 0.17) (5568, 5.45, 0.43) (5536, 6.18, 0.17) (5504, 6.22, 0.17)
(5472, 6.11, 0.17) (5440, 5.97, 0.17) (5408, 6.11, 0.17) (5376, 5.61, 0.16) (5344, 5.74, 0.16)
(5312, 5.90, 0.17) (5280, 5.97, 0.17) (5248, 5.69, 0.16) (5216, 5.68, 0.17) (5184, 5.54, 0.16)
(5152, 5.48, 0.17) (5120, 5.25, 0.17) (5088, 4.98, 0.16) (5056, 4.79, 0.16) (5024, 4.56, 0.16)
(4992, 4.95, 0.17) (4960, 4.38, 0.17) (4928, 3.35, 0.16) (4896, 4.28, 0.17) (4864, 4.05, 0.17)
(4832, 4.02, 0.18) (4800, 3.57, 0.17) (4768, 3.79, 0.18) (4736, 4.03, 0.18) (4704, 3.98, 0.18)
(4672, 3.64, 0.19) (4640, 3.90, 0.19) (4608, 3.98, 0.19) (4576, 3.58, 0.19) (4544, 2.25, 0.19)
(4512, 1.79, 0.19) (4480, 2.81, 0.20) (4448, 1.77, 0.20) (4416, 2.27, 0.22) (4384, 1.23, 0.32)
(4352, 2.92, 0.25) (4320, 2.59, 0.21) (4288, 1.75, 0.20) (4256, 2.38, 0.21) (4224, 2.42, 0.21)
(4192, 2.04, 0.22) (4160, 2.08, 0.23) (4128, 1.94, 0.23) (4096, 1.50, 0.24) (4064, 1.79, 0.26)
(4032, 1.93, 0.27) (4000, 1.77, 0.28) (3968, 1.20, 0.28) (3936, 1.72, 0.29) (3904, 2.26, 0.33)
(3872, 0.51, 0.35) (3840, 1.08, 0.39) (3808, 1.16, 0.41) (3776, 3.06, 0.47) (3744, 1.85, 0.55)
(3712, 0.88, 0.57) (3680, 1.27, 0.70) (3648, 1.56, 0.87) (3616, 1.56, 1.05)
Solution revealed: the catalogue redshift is 0.145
